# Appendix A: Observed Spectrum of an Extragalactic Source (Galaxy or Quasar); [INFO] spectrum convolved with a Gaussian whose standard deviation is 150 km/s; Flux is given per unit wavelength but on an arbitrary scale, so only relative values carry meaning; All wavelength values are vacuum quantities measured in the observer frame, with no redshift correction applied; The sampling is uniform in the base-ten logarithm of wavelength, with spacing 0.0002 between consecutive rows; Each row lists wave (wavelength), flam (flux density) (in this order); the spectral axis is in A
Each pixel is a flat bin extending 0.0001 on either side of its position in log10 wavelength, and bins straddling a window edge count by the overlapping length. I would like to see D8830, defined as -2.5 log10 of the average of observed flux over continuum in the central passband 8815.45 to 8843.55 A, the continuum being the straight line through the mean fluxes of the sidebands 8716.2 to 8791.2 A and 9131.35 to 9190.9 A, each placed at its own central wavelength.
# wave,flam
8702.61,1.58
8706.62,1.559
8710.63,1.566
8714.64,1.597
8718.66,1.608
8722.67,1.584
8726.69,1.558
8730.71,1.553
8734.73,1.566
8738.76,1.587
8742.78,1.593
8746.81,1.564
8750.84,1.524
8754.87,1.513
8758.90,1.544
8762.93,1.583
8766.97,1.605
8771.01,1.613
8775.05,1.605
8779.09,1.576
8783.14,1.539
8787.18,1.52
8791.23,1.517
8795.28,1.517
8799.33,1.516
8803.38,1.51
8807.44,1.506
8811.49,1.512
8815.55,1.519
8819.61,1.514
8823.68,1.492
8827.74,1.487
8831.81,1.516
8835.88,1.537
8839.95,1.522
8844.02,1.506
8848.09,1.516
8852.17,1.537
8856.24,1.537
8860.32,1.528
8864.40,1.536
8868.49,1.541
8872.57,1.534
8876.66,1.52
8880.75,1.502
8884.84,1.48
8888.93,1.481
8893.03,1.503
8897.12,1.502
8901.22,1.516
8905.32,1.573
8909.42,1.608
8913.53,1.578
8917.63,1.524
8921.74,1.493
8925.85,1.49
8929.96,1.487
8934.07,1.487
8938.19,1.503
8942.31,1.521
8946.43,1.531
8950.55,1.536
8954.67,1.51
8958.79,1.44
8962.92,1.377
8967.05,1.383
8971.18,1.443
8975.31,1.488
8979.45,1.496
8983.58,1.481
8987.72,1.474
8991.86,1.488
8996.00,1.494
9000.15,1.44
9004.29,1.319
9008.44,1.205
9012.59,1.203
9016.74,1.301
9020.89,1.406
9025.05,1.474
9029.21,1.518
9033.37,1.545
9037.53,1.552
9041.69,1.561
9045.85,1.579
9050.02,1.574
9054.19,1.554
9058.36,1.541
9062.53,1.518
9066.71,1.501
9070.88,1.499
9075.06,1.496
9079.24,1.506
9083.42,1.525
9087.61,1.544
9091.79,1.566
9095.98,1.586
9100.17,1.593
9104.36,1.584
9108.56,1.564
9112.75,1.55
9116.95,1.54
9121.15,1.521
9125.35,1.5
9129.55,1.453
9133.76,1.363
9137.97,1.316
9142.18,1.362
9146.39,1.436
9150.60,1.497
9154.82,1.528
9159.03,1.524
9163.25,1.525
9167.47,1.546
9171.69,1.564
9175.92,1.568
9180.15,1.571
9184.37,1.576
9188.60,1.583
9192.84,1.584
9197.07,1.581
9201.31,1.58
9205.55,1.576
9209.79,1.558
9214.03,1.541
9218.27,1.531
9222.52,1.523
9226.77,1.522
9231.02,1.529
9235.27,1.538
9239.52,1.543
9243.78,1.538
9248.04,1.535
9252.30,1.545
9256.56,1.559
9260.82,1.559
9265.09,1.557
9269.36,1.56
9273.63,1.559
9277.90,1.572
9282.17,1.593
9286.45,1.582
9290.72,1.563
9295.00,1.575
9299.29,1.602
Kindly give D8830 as 0.03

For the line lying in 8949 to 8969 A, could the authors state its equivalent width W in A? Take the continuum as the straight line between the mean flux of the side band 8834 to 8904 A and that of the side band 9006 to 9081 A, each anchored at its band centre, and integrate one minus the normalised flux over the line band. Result 0.6 A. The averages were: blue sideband 1.52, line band 1.45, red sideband 1.47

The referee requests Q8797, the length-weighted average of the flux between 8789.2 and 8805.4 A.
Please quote 1.52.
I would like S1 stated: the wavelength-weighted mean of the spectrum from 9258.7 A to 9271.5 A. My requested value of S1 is 1.56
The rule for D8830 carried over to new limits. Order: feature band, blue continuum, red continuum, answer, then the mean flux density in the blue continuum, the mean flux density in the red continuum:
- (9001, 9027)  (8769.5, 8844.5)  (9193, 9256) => 0.16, 1.53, 1.55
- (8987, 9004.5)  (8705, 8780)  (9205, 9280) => 0.08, 1.57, 1.55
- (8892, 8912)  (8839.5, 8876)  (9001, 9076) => -0.02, 1.53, 1.46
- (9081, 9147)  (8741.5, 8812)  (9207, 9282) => 0.03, 1.55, 1.55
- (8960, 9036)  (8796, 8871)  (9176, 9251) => 0.08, 1.52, 1.55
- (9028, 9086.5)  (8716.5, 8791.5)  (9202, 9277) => 0.01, 1.57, 1.55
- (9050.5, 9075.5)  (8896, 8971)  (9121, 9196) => -0.02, 1.5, 1.5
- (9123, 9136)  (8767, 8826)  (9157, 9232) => 0.08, 1.53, 1.55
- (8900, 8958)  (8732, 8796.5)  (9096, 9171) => 0.01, 1.56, 1.5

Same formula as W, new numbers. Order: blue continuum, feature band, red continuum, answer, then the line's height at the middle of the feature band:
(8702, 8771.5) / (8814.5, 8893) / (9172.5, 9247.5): 2.57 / 1.57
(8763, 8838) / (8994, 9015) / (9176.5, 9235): 2.92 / 1.55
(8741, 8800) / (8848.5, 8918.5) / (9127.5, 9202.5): 0.59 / 1.54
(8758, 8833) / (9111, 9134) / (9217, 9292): 0.74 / 1.55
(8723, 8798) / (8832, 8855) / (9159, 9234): 0.52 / 1.56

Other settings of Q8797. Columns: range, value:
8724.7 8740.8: 1.57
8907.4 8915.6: 1.59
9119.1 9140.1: 1.43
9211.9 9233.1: 1.53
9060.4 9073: 1.51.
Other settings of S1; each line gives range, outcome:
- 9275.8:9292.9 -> 1.58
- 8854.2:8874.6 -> 1.54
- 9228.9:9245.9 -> 1.54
